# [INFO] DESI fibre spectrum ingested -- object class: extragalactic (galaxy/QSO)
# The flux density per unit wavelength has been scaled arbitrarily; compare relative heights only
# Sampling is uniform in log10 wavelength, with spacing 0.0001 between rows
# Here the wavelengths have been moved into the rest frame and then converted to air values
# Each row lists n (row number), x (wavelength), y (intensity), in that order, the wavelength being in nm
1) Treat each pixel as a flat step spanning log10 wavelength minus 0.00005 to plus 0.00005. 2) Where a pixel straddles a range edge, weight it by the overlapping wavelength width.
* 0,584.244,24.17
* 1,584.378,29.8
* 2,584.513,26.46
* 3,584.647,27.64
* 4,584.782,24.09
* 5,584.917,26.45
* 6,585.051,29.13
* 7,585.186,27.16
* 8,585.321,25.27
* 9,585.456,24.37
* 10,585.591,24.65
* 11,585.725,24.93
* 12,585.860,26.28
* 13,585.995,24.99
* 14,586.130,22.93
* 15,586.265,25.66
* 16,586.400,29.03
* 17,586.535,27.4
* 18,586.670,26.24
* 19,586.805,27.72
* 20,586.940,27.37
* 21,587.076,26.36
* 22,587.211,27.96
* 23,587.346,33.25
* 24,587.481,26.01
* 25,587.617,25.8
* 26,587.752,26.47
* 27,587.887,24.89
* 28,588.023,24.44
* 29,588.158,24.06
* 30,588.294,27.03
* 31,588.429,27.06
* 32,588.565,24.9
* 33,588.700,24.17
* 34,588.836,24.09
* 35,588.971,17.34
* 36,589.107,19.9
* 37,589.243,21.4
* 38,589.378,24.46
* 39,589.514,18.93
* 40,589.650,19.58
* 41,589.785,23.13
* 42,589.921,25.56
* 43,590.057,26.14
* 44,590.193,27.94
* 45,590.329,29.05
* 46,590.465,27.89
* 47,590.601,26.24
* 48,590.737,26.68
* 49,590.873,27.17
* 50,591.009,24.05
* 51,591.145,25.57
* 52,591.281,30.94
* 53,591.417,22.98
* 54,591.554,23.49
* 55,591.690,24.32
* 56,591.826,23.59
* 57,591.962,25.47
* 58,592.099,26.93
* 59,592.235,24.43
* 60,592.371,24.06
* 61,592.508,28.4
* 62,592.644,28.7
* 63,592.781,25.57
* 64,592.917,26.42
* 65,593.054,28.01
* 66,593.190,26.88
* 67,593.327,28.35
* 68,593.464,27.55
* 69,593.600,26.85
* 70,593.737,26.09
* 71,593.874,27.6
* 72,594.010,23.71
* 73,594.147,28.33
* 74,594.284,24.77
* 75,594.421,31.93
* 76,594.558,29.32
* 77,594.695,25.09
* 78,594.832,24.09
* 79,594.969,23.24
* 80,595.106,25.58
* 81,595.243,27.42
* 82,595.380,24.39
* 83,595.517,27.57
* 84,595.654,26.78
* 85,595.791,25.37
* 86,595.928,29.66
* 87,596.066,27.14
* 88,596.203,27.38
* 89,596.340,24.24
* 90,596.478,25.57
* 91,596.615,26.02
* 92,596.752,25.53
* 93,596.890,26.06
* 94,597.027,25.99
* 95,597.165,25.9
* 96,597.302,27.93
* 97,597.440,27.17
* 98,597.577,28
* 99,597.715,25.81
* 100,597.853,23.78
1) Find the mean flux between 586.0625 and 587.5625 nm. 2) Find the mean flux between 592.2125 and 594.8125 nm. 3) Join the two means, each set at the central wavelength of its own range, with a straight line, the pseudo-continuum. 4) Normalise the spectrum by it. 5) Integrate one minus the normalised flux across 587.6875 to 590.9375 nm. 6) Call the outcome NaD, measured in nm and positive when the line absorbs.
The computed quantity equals 0.31 nm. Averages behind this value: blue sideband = 27.2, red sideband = 26.9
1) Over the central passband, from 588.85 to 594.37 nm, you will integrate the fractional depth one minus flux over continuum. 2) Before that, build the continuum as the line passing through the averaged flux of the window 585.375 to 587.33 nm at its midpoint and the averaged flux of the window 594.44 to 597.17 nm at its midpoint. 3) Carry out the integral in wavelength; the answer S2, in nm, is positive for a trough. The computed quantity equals 0.19 nm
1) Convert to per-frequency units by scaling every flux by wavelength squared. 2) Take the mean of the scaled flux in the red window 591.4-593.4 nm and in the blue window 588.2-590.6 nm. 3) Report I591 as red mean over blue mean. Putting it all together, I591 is 1.09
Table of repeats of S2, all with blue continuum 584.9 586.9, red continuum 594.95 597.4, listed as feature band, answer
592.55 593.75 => -0.045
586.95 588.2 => -0.023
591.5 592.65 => 0.039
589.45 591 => 0.056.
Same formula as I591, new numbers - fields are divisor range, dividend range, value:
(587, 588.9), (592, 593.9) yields 1.04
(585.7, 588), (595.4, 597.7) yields 1.03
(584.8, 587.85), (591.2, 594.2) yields 1.01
